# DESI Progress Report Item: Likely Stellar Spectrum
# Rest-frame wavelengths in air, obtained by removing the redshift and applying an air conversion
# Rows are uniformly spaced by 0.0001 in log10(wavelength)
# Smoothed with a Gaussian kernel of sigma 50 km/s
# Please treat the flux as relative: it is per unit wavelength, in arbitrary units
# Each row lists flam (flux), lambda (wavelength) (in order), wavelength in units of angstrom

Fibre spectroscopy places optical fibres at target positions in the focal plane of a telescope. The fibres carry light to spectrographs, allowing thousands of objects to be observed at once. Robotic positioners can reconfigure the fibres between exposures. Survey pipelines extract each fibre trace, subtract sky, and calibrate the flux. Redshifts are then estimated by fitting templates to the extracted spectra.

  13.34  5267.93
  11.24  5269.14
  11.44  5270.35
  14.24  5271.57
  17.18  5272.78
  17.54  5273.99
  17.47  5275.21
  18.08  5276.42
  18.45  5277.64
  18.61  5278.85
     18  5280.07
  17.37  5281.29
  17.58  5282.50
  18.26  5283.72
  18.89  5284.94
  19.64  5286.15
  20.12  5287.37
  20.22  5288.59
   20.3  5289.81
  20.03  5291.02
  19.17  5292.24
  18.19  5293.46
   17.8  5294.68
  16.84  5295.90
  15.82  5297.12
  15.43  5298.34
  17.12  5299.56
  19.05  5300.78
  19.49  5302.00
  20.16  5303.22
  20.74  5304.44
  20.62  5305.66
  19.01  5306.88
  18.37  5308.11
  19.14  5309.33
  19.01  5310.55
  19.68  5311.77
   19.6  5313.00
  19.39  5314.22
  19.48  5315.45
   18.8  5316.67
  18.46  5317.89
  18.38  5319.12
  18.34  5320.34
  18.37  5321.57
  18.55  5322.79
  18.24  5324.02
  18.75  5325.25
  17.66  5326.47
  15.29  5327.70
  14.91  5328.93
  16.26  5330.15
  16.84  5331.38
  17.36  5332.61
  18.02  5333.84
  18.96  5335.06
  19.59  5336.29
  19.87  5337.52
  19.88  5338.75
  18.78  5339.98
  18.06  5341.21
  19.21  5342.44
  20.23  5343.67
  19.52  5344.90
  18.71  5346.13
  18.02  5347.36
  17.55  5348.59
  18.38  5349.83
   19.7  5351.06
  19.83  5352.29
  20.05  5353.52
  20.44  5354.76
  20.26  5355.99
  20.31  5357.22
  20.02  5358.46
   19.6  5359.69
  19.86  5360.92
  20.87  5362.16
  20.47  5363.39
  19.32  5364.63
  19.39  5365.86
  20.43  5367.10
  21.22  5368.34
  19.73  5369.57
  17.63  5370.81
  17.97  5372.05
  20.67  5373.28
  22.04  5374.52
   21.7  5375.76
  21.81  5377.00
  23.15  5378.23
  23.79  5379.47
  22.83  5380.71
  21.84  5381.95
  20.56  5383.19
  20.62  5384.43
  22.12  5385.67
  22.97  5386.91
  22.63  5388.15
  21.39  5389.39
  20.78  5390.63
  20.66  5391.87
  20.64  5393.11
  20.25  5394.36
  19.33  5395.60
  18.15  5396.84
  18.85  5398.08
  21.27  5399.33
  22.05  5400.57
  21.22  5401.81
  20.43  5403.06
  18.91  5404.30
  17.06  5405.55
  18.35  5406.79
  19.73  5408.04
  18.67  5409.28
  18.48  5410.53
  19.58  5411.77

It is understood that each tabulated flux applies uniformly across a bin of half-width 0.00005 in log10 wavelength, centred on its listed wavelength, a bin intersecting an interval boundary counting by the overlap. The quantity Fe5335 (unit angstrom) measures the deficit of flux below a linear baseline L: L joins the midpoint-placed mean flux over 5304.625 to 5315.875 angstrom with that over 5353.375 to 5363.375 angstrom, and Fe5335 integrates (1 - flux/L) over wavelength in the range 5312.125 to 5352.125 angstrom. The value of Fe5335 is 2.7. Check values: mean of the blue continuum 19.4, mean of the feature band 18.4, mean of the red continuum 20.2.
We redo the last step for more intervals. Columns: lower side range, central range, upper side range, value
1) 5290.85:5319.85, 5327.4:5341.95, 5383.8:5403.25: 1.2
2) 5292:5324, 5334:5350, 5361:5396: 0.6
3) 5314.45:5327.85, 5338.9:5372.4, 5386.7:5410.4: -0.6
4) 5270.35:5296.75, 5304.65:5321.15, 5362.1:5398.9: -0.2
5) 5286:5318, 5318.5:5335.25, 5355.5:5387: 1.8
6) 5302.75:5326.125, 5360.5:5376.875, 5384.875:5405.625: 0.0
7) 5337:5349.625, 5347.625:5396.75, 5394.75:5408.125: -3.3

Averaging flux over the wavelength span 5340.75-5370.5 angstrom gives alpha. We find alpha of 19.6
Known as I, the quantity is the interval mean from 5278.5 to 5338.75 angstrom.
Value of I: 18.5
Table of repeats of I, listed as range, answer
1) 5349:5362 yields 19.8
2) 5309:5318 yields 19.2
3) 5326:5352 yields 18.3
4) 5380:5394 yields 21.5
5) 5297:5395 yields 19.5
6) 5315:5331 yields 17.8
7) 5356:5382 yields 20.7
